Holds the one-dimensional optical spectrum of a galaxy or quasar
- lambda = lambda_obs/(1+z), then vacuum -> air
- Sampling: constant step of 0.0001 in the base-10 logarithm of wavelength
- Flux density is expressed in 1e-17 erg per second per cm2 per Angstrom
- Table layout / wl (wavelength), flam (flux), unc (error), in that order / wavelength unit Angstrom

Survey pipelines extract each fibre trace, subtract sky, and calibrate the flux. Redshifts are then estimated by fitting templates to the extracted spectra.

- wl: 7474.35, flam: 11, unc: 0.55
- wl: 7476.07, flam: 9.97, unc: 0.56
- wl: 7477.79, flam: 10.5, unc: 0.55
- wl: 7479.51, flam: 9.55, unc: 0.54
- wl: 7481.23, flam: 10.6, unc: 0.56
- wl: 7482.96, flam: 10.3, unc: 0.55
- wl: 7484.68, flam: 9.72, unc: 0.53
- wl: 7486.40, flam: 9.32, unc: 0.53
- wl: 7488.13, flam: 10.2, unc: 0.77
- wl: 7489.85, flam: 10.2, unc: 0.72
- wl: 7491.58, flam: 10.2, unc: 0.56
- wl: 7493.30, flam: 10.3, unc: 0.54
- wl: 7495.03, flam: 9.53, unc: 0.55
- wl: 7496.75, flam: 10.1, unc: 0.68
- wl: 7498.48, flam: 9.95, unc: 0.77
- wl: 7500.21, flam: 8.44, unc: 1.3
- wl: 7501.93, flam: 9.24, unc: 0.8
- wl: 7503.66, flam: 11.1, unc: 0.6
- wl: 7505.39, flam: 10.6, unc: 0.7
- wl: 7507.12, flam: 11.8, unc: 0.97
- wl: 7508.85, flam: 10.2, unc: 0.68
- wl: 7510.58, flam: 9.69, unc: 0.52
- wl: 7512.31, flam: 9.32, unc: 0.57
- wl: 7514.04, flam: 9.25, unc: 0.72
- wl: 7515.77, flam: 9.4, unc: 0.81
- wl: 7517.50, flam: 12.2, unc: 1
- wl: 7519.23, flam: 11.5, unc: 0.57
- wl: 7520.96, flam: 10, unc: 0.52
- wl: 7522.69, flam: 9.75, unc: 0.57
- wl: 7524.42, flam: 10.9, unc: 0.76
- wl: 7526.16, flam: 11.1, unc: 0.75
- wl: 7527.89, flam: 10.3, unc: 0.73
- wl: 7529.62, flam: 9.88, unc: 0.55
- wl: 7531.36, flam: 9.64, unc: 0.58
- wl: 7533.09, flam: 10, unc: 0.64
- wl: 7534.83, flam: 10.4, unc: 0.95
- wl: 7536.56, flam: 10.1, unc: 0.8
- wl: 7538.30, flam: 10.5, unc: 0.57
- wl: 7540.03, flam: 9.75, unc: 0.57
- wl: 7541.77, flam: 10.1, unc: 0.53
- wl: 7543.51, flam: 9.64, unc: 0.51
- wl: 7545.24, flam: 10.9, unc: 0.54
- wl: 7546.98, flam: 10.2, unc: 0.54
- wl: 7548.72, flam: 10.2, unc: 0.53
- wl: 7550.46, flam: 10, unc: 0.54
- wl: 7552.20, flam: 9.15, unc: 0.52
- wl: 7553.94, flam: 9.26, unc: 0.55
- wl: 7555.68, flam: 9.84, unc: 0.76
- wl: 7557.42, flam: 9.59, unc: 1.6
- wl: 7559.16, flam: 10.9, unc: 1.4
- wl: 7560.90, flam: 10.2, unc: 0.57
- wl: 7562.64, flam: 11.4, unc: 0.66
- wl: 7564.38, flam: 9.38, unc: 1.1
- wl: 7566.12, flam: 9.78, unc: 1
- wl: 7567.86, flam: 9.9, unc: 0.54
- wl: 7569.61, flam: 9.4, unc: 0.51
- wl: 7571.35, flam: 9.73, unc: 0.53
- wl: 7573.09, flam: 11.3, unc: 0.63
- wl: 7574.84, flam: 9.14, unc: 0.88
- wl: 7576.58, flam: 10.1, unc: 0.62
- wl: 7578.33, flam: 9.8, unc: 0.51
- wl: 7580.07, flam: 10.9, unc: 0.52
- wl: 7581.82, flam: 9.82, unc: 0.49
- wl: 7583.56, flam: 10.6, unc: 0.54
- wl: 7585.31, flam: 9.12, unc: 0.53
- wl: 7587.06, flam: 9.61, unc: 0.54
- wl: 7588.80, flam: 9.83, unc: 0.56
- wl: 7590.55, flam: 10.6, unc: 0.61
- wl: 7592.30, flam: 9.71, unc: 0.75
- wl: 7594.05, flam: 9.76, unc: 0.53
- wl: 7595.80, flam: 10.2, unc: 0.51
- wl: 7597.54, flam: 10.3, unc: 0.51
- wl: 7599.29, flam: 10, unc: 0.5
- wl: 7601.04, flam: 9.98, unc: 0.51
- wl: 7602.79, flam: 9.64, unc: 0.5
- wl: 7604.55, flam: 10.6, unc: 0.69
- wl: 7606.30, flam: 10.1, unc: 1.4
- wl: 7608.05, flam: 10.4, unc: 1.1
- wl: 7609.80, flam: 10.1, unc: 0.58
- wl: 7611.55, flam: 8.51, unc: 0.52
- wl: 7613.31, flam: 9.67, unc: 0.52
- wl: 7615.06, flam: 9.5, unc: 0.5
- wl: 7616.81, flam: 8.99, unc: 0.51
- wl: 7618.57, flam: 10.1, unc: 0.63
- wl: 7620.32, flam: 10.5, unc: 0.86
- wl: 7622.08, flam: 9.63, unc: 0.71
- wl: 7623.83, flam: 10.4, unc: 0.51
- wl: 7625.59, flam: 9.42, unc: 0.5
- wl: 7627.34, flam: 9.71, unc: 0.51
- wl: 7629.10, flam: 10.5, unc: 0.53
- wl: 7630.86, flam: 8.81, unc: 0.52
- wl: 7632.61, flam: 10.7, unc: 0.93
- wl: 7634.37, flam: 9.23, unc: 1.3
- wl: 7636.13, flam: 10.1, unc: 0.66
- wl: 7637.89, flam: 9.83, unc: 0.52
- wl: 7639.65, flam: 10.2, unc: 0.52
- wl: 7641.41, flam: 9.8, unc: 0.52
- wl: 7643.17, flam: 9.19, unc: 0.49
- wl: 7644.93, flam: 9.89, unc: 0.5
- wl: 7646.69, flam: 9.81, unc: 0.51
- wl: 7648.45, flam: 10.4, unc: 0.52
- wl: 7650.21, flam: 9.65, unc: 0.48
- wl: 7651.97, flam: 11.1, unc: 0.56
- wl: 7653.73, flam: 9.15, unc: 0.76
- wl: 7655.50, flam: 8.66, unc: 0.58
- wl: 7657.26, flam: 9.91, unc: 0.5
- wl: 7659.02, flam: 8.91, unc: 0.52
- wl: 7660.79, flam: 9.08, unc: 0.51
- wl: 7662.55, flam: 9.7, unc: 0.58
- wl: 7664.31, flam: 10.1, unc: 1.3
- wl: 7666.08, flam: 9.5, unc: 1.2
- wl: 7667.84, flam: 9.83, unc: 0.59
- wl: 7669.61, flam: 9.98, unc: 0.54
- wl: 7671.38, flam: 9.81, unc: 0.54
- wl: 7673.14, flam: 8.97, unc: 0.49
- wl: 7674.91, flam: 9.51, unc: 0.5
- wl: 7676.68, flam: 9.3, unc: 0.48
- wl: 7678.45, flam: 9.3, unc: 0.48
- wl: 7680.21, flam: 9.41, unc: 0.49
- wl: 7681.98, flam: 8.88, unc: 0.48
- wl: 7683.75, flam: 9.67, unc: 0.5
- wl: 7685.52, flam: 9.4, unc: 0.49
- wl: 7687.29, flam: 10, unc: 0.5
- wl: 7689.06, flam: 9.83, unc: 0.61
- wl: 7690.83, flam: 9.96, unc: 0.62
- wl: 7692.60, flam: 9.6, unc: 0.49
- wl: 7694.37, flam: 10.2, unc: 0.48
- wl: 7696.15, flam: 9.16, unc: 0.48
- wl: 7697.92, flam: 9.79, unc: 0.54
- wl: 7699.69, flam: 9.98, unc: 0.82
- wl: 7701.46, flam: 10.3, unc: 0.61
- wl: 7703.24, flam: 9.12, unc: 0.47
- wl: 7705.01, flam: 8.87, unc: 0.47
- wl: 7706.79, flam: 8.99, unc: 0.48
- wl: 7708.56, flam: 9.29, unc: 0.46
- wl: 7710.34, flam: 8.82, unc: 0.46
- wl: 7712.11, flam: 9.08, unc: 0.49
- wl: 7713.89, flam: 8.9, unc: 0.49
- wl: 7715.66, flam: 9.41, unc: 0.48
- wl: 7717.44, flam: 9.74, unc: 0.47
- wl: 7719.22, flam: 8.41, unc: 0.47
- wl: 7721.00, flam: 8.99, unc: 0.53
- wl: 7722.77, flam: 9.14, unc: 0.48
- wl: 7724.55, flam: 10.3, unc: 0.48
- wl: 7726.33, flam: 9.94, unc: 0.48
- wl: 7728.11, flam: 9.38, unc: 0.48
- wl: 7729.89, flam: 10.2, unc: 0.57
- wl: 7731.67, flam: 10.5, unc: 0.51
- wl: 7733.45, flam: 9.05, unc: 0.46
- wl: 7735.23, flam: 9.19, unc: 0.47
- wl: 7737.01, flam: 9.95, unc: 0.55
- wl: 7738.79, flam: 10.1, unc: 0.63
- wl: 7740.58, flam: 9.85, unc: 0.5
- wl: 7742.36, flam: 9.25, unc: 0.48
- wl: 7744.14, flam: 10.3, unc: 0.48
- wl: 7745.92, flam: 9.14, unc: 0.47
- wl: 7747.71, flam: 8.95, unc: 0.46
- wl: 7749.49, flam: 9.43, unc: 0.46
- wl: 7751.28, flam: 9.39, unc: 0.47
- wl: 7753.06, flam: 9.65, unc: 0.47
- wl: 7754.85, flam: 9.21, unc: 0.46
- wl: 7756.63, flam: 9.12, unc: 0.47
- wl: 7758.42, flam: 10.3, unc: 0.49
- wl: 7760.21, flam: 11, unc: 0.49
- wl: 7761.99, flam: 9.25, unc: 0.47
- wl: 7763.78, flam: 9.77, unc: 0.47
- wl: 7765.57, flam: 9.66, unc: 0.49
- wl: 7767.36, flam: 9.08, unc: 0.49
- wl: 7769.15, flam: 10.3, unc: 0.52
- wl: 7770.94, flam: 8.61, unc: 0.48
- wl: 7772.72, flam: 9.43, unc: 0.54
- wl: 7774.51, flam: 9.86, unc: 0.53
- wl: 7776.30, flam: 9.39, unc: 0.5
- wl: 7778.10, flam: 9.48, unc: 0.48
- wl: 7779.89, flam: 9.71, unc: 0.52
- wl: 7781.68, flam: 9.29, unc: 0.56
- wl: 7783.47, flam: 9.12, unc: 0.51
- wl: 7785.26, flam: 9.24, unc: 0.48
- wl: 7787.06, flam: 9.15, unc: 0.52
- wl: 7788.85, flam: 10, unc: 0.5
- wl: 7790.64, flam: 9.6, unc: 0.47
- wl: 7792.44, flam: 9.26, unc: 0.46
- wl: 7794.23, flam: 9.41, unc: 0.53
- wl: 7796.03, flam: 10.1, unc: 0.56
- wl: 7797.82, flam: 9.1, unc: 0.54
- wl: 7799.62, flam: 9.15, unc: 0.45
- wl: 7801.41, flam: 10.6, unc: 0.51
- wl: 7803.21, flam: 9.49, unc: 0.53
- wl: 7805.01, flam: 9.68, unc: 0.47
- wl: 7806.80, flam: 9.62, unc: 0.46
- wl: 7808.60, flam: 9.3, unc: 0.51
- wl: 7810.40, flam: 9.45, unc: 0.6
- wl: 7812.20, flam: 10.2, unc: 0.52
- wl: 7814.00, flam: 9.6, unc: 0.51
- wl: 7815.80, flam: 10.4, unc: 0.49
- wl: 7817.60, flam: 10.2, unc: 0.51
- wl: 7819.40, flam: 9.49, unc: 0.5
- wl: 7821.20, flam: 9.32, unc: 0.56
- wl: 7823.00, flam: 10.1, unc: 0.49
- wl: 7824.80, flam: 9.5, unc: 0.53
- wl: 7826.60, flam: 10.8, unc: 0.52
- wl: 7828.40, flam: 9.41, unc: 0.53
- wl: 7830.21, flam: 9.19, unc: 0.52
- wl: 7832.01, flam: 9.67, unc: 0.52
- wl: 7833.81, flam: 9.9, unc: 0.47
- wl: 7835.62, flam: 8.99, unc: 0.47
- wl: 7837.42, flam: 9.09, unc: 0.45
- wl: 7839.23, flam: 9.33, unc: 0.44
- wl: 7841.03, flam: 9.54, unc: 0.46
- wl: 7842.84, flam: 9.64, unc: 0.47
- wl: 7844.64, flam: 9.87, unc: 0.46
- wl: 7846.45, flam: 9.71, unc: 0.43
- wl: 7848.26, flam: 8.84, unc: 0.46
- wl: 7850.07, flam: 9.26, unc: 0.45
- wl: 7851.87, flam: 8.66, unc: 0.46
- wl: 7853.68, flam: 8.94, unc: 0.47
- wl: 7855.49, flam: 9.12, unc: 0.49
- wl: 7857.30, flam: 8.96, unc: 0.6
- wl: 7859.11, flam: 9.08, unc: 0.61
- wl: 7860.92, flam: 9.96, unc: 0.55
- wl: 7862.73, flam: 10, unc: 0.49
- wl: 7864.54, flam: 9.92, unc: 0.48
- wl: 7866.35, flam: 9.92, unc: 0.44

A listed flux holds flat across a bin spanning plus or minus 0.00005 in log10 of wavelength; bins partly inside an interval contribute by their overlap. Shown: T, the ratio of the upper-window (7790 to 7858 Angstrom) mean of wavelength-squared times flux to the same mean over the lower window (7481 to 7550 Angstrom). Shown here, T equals 1.0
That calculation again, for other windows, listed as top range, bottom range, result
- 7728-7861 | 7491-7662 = 1.01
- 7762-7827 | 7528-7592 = 1.02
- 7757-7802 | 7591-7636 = 1.01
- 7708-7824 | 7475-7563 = 1.01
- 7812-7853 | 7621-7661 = 1.03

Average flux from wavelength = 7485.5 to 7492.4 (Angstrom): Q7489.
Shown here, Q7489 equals 9.97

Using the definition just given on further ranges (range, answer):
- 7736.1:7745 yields 9.89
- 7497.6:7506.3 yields 9.87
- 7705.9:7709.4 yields 9.14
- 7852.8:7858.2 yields 9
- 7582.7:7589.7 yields 9.79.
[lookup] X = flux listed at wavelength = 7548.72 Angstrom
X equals 10.2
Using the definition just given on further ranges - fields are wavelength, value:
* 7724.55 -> 10.3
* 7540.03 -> 9.75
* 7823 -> 10.1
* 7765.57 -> 9.66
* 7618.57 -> 10.1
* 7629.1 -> 10.5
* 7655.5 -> 8.66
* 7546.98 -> 10.2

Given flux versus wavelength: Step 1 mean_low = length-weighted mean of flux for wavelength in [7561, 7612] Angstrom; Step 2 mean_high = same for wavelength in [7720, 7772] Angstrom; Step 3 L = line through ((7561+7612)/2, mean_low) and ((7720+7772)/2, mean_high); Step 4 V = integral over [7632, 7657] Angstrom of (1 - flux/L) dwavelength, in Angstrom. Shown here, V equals 0.1 Angstrom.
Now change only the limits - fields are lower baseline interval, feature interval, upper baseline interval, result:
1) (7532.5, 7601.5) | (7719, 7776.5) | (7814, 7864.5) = 0.6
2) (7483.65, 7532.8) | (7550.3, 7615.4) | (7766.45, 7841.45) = 0.3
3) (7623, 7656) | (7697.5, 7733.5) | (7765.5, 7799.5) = 0.7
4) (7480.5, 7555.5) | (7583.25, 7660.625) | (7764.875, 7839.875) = 0.7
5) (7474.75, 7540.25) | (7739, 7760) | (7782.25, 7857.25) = 0.2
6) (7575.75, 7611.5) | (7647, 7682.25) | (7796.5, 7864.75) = 1.1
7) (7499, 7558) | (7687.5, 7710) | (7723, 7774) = 0.4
